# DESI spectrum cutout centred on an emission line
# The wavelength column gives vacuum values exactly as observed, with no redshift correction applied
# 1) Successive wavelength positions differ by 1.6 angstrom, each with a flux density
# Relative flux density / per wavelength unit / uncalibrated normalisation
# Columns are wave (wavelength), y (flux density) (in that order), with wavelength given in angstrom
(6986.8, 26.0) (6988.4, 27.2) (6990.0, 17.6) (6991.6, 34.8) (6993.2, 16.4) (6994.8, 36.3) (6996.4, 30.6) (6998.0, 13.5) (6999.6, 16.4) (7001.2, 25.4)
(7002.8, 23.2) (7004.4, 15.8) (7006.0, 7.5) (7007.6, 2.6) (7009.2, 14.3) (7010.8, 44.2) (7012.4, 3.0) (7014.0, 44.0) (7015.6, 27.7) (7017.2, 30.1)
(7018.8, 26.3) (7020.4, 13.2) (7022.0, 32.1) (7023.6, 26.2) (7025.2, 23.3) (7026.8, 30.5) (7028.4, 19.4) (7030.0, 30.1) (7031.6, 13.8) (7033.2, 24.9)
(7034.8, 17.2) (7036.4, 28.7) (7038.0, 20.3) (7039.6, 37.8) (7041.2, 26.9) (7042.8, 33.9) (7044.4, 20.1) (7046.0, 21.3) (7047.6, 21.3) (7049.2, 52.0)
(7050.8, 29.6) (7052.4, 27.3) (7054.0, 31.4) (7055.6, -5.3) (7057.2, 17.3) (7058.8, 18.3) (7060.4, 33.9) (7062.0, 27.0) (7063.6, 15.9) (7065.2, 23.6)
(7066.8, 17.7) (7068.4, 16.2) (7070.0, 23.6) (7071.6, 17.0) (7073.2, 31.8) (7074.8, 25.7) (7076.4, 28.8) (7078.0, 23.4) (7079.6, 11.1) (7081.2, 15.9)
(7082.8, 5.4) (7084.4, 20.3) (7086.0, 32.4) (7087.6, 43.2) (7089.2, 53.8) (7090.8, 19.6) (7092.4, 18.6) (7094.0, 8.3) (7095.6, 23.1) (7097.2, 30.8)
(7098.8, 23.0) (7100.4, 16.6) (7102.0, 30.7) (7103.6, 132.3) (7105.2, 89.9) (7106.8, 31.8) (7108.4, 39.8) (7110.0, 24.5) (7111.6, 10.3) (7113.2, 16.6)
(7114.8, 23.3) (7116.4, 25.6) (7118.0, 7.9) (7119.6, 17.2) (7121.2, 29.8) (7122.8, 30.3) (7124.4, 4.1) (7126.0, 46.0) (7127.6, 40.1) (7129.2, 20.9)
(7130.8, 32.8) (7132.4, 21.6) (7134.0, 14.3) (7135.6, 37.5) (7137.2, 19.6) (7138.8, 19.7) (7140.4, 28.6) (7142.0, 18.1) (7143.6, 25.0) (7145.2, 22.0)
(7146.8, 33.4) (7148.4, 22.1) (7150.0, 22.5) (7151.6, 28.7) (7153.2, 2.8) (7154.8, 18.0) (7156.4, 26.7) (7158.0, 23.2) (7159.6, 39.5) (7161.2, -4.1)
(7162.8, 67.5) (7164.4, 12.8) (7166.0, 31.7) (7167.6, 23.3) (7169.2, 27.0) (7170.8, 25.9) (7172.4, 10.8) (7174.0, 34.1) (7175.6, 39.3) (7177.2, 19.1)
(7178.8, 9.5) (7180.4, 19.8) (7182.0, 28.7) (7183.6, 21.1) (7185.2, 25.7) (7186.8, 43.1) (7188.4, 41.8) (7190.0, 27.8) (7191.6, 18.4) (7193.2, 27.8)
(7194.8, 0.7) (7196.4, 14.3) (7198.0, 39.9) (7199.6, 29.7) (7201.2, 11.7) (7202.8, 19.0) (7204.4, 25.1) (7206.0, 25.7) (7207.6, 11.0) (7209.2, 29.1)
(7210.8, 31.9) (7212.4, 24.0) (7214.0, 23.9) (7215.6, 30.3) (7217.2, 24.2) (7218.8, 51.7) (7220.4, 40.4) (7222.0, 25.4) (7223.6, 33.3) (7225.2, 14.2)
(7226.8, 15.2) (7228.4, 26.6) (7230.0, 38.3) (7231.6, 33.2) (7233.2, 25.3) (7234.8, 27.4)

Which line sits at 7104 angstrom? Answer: H-alpha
